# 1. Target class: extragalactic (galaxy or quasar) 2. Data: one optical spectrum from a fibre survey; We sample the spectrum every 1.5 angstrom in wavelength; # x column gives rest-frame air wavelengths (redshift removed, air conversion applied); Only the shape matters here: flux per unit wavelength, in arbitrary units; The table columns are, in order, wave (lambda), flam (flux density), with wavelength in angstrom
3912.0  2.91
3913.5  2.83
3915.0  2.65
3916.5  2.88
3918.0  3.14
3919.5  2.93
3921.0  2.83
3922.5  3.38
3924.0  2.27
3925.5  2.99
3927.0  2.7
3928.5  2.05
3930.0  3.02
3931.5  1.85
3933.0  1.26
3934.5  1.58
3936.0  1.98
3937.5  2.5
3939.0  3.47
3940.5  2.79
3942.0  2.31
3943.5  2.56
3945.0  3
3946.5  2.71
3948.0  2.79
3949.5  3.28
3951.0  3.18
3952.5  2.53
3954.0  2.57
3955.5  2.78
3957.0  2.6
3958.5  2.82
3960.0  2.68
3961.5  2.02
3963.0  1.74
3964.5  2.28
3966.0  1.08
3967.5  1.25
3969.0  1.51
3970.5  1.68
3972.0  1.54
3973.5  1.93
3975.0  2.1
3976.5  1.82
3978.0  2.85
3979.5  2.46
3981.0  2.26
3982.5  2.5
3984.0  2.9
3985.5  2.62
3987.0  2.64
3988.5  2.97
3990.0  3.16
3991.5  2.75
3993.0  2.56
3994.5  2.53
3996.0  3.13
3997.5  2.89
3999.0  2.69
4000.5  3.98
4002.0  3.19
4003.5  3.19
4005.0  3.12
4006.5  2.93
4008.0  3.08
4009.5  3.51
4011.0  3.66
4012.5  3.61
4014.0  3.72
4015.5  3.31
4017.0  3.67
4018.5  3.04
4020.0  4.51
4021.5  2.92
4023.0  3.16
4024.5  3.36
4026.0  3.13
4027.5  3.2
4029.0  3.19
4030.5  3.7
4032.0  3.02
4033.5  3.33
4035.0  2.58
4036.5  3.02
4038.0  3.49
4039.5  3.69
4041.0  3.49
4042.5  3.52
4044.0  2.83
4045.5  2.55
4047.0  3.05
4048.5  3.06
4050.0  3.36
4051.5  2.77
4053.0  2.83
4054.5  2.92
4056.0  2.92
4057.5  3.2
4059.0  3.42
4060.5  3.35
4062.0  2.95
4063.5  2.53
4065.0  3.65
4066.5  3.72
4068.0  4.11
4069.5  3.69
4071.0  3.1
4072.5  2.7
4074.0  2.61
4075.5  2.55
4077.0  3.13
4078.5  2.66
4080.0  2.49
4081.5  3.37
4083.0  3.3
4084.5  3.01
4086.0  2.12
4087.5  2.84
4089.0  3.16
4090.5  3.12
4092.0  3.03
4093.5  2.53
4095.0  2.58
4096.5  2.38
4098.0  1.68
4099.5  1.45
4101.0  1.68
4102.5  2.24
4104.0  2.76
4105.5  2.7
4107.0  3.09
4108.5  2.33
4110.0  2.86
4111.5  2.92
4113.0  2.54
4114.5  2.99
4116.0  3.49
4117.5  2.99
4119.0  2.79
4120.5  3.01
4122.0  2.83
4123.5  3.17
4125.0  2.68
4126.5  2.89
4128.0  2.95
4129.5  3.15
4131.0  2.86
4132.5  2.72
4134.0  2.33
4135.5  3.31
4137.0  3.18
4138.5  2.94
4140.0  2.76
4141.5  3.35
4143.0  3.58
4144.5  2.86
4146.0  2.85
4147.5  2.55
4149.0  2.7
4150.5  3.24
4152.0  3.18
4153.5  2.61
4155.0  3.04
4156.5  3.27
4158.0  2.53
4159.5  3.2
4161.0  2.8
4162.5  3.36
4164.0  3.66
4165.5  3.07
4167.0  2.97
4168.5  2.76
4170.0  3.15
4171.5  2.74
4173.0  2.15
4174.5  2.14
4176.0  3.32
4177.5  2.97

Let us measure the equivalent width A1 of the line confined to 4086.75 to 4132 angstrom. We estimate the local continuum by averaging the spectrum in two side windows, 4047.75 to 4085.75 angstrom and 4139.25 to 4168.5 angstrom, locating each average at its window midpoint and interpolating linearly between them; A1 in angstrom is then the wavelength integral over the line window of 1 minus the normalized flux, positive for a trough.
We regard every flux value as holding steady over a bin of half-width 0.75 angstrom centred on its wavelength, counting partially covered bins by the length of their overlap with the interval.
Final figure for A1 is 4.9 angstrom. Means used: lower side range 3.08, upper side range 3.02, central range 2.72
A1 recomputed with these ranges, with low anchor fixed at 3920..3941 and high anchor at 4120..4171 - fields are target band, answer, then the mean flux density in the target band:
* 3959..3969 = 2.79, 1.84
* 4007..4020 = -4.02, 3.5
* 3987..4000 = -1.09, 2.85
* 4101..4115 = 1.17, 2.65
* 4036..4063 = -3.65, 3.13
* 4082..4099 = 0.94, 2.7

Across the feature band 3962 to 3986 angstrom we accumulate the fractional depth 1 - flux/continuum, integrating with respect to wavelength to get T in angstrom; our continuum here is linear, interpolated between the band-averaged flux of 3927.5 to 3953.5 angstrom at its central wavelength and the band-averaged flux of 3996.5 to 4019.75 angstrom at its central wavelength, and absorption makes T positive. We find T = 7.4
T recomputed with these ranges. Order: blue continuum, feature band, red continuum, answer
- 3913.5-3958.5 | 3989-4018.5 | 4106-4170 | -4.65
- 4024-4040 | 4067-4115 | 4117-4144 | 5.22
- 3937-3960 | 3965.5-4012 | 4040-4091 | 4.55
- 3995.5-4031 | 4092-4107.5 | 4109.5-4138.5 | 3.52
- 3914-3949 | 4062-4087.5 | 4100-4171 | -2.02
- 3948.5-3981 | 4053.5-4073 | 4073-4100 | -4.95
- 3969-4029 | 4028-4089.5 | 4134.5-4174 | -3.26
